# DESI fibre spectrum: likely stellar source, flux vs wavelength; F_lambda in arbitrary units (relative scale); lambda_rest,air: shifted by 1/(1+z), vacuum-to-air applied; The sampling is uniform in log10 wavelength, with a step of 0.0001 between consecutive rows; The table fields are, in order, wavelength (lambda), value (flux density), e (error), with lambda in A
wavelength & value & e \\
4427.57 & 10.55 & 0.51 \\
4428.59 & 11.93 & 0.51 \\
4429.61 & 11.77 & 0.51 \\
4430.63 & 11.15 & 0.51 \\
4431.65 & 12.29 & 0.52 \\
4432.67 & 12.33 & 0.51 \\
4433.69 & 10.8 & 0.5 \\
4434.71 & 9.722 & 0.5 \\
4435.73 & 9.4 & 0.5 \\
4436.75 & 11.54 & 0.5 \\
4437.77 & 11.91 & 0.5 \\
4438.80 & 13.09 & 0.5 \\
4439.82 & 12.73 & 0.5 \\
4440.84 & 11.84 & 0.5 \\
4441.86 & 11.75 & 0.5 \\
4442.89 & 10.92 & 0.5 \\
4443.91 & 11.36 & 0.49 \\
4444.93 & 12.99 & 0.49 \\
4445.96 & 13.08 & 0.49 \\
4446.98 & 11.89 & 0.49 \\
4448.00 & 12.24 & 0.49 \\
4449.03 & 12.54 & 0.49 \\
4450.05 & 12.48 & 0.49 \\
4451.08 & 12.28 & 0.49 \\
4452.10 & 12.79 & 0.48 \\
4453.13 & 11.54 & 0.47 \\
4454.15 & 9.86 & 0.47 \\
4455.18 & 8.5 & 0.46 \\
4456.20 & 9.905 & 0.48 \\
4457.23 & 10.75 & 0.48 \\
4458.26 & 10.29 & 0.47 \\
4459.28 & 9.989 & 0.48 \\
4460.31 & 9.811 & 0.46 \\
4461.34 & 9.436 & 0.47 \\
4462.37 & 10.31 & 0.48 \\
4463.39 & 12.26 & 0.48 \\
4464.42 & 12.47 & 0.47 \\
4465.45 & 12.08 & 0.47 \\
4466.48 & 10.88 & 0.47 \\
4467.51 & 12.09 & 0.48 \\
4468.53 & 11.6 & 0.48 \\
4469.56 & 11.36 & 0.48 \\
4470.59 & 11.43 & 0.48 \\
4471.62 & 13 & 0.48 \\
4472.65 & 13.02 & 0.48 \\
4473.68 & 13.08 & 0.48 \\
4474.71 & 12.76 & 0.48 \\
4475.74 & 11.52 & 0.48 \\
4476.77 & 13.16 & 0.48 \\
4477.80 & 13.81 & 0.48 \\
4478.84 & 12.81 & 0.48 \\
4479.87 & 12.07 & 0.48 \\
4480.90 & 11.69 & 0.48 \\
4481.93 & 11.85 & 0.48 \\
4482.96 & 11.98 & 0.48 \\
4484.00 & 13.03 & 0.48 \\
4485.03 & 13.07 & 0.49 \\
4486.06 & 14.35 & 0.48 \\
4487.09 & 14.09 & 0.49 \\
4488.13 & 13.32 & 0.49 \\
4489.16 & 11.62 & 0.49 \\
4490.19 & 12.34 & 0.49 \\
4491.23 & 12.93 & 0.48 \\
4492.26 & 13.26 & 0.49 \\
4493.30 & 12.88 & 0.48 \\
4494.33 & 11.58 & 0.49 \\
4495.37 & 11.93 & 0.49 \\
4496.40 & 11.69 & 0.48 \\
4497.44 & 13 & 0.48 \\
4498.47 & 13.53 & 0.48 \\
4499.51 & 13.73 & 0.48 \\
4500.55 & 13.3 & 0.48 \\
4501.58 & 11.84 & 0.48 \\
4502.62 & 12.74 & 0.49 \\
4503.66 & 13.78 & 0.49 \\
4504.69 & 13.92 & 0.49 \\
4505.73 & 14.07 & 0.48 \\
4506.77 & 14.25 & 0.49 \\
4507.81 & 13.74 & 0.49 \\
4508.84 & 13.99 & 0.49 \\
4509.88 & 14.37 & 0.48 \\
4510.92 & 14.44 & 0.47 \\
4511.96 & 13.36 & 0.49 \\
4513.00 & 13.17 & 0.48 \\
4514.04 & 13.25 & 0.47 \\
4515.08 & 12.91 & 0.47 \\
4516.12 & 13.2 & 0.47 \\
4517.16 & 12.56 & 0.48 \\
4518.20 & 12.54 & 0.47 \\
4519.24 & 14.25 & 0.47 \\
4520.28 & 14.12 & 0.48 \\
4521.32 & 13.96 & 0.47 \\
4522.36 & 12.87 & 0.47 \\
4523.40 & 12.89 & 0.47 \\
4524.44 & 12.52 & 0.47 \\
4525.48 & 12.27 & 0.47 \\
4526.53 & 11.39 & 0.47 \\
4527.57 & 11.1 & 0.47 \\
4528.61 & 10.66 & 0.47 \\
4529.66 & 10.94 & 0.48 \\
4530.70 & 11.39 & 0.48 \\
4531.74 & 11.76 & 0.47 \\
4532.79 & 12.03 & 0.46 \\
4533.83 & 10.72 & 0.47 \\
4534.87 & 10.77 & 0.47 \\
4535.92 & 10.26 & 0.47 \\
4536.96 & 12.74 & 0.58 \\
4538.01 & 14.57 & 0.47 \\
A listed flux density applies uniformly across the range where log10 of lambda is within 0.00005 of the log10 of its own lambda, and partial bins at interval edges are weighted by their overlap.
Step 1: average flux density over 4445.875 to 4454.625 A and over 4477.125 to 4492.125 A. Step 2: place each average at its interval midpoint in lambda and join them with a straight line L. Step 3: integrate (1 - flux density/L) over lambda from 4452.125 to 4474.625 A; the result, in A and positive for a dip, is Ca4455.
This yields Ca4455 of 2.1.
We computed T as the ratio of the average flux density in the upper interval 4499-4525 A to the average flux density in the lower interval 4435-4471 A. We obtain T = 1.2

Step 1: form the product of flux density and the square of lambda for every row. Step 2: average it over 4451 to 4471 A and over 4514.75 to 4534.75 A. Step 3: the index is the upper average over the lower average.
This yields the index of 1.2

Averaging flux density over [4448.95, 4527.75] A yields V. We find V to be 12.5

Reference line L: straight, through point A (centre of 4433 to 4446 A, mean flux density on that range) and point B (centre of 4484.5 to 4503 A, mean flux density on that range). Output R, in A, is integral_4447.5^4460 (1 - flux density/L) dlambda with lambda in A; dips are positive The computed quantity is 0.9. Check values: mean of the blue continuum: 11.6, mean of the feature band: 11.1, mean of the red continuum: 12.8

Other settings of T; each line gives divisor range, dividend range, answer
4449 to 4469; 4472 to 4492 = 1.15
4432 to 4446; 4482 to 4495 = 1.10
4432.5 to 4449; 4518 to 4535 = 1.04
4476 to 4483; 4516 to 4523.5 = 1.07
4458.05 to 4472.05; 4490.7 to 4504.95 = 1.14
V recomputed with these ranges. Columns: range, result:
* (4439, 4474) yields 11.6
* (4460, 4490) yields 12.2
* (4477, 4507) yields 12.9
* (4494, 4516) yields 13.3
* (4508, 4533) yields 12.8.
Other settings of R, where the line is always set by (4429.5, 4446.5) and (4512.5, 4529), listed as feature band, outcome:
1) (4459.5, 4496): -0.1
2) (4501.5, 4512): -1.0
